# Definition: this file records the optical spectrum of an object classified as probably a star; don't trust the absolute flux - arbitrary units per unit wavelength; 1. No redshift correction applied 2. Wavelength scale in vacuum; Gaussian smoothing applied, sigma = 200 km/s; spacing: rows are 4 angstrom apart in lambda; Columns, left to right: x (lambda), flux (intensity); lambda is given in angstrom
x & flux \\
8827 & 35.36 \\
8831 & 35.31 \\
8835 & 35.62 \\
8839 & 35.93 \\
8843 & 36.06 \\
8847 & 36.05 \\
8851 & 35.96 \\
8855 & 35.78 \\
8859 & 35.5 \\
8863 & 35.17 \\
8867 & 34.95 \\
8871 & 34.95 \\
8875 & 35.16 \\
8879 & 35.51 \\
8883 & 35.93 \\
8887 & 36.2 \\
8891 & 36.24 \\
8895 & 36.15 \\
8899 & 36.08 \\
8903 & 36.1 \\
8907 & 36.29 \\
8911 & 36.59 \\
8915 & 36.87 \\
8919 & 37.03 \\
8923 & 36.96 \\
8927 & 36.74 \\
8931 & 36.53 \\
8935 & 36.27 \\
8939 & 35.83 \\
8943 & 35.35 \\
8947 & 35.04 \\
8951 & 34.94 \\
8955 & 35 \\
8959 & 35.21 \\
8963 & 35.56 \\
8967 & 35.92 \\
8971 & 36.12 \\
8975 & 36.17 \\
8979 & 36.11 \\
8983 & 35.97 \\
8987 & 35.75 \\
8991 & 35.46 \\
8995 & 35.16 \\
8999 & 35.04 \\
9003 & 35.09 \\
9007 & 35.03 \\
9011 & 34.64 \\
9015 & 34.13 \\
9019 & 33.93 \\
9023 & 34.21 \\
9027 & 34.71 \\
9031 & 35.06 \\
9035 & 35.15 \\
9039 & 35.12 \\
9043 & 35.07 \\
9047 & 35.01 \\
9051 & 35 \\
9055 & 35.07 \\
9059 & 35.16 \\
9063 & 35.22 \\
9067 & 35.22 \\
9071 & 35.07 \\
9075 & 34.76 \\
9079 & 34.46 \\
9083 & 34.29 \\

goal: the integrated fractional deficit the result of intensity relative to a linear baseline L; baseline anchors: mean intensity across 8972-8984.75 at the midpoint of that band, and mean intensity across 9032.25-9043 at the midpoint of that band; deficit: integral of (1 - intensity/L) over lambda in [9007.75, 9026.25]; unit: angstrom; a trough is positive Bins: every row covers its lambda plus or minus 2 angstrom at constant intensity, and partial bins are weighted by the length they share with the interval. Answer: 0.6 angstrom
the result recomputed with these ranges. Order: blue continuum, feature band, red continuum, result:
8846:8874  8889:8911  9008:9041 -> -0.6 angstrom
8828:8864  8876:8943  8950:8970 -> -1.4 angstrom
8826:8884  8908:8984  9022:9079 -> -1.6 angstrom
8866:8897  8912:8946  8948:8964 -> -1.0 angstrom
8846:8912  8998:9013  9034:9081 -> 0.1 angstrom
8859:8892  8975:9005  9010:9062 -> -0.5 angstrom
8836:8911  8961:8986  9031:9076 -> -0.4 angstrom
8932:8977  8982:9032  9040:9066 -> 0.6 angstrom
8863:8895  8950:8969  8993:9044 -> -0.1 angstrom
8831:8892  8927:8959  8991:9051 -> -0.3 angstrom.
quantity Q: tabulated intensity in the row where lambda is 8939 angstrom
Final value 35.83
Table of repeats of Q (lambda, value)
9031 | 35.06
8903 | 36.1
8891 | 36.24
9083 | 34.29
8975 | 36.17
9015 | 34.13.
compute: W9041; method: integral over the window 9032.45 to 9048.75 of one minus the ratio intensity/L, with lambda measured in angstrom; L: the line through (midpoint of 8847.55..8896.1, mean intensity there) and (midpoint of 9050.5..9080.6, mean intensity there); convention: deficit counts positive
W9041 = 0.00 angstrom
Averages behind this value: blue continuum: 35.6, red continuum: 35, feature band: 35.1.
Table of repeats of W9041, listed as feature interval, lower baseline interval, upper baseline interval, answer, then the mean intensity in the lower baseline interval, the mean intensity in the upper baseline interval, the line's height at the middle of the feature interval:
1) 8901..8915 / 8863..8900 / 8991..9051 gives -0.4 angstrom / 35.6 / 34.8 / 35.5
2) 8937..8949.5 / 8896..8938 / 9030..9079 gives 0.3 angstrom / 36.5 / 35.1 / 36.2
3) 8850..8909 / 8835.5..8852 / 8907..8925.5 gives 1.1 angstrom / 36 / 36.8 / 36.4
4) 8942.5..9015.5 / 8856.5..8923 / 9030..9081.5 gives 0.2 angstrom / 36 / 35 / 35.5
